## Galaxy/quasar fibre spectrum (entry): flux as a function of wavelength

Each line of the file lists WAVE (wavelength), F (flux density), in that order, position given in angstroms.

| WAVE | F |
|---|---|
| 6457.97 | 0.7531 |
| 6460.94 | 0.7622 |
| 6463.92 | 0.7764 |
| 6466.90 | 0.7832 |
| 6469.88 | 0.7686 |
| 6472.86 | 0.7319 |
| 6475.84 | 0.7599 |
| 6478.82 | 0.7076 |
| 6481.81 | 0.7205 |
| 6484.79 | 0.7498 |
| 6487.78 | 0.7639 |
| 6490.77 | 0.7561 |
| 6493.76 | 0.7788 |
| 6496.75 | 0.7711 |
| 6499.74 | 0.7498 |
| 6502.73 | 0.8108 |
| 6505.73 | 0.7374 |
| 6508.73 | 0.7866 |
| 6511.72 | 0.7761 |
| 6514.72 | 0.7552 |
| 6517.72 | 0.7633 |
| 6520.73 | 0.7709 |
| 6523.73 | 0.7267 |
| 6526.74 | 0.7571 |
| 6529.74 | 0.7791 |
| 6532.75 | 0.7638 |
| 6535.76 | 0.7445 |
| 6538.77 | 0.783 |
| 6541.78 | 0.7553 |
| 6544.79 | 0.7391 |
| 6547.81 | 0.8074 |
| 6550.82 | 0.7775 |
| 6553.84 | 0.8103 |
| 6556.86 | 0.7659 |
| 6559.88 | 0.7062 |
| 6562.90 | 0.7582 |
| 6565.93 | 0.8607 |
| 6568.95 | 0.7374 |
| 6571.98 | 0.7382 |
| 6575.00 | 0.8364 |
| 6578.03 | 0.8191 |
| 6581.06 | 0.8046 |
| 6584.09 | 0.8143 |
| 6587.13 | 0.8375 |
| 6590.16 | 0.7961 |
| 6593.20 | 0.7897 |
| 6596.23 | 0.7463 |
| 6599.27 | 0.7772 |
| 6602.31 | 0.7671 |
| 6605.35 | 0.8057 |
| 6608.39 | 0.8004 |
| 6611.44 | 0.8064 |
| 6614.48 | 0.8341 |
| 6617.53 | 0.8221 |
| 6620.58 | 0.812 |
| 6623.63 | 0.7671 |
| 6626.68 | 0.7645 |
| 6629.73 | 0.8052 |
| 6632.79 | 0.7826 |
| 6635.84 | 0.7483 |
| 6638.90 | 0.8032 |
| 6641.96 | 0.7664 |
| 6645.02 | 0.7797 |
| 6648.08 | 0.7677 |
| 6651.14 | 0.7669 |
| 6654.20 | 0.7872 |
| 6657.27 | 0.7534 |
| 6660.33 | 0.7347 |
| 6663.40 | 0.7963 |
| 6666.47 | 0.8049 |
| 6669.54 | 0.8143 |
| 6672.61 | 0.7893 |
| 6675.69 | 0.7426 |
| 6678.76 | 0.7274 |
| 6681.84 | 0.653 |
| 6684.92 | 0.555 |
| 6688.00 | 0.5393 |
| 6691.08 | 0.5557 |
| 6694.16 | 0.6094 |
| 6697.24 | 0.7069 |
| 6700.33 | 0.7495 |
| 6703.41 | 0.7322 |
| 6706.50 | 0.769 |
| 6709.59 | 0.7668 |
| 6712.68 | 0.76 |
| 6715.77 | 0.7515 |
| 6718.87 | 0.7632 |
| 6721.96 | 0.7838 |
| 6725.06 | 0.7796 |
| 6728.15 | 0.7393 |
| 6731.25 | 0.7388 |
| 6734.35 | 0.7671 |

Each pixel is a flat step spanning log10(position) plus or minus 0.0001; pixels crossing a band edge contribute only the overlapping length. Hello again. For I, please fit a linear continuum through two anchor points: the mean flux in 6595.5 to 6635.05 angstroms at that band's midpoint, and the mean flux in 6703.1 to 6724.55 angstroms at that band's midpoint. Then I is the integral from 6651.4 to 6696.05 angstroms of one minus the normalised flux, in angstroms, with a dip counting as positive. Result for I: 3.98 angstroms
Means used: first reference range 0.792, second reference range 0.763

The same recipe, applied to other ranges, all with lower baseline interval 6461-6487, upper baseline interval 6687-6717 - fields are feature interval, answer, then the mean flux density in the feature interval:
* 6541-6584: -3.1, 0.781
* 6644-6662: -1.4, 0.765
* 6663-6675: -1.6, 0.797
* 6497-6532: -1.1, 0.765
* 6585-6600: -1.4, 0.791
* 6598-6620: -2.6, 0.803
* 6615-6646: -3.2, 0.787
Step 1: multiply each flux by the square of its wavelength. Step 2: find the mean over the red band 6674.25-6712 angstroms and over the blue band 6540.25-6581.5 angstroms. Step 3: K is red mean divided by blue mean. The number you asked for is 0.90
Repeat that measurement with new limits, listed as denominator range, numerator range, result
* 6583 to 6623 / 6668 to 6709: 0.88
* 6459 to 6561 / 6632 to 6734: 1.02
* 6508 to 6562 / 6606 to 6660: 1.06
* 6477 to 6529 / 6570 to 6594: 1.09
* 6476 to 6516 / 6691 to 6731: 1.03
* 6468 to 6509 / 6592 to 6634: 1.09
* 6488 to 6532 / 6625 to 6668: 1.06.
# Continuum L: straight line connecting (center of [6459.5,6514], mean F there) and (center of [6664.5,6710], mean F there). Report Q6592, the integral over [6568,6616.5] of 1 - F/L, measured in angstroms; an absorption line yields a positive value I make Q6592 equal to -4.4 angstroms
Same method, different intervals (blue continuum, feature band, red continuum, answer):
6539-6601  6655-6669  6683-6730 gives -0.9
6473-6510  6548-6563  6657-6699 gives -0.6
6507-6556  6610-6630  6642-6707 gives -1.7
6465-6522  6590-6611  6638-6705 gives -1.3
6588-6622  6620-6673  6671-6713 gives -2.5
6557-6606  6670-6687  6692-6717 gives 1.0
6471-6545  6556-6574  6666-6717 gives -0.5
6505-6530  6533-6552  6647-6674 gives -0.1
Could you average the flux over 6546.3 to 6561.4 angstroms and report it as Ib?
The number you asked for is 0.774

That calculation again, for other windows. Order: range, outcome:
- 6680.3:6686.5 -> 0.603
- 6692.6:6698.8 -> 0.658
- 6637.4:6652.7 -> 0.777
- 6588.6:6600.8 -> 0.778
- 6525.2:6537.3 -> 0.761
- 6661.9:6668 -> 0.801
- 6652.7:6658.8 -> 0.77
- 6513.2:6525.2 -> 0.754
